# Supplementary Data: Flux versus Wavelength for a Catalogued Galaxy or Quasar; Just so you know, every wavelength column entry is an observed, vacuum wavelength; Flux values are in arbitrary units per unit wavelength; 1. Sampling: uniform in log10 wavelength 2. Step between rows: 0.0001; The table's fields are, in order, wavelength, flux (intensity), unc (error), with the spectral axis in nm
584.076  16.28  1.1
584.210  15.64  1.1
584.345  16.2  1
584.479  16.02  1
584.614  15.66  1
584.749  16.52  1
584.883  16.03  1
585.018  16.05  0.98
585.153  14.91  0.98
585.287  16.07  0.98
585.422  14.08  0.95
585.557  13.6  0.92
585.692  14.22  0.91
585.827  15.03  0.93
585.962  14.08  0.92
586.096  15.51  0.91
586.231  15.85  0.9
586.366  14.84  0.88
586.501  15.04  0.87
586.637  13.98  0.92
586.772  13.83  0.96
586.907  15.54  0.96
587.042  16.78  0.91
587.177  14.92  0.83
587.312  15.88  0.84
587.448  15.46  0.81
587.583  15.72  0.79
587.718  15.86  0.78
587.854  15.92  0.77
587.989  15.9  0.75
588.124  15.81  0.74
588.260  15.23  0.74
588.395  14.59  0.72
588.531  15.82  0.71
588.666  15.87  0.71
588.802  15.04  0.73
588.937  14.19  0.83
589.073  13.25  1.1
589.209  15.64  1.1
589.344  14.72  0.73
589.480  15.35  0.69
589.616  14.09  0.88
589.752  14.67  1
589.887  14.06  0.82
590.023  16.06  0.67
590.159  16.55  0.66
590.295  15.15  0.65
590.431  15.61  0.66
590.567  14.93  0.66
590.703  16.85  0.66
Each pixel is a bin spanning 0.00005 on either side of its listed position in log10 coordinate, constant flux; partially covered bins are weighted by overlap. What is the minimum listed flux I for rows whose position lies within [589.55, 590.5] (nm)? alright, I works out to 14.06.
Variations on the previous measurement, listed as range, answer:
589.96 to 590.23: 16.06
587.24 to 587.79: 15.46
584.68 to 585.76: 13.6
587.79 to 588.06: 15.9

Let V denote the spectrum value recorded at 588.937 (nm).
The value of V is 14.19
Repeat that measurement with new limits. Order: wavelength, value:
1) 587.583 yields 15.72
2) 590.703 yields 16.85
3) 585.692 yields 14.22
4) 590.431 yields 15.61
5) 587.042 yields 16.78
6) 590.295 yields 15.15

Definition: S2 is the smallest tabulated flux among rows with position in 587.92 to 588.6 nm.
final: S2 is 14.59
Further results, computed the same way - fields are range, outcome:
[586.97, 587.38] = 14.92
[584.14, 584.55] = 15.64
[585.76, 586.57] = 14.08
